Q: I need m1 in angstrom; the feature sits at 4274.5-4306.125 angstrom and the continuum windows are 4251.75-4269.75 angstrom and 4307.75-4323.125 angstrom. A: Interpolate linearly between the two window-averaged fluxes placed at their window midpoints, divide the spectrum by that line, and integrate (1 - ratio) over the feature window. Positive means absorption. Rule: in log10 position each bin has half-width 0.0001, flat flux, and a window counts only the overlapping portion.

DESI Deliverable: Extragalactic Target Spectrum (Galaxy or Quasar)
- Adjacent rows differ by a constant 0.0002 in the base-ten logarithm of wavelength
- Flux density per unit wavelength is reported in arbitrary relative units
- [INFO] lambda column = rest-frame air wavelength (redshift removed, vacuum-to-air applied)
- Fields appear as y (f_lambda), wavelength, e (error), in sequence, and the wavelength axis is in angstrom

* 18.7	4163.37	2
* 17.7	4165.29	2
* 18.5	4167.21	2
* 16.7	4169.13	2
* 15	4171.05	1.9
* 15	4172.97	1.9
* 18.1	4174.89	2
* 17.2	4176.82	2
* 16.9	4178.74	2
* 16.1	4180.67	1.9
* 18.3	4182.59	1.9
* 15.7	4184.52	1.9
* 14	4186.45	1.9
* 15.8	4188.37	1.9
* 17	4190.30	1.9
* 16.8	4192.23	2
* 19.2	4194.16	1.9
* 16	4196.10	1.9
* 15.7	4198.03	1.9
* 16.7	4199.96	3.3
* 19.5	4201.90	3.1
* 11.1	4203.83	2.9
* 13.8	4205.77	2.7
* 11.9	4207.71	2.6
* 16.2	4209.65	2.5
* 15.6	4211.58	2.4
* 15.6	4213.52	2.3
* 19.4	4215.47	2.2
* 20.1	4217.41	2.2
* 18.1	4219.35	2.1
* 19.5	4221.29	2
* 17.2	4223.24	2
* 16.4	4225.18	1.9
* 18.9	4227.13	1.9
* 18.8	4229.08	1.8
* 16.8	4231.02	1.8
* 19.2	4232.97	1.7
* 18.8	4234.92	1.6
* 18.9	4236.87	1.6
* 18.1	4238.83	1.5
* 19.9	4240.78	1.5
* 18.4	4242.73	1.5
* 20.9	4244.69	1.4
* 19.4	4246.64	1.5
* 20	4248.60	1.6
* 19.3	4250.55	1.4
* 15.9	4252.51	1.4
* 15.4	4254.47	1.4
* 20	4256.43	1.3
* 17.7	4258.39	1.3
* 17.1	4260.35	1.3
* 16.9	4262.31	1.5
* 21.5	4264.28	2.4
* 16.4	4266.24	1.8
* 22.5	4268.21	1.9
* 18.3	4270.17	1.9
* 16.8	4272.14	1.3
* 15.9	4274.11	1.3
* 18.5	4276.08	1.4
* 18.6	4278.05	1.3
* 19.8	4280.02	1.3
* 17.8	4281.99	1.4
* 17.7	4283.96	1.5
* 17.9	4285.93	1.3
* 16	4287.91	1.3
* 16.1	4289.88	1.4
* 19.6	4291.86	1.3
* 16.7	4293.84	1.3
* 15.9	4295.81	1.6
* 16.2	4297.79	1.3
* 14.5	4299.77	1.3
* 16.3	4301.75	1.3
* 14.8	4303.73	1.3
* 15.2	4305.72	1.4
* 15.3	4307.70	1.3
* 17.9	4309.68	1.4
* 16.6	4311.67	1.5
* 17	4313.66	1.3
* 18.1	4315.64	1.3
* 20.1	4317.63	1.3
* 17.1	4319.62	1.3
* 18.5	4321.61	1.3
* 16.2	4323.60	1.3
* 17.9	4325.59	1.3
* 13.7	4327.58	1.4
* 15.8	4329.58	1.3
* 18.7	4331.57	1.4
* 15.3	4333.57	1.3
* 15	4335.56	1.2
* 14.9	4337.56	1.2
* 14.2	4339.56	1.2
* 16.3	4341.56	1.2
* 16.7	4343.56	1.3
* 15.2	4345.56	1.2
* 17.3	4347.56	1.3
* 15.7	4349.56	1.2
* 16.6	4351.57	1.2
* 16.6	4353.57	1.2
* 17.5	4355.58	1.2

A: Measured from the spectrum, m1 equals 1.7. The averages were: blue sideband 18.2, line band 17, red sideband 17.7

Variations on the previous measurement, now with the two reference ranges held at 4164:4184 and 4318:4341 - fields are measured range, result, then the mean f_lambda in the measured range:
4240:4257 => -2.2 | 18.8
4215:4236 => -2.2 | 18.5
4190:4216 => 1.3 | 15.9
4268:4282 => -1.6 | 18.4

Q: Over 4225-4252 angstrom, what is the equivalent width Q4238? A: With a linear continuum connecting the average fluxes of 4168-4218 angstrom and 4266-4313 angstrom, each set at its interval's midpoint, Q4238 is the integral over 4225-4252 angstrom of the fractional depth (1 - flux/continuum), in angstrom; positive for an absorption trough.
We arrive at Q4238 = -3.54 angstrom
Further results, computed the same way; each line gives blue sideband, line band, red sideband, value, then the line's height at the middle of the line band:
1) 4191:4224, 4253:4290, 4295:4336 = -3.2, 16.5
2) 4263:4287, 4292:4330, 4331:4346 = 0.6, 16.9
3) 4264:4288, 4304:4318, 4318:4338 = 0.1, 17.1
